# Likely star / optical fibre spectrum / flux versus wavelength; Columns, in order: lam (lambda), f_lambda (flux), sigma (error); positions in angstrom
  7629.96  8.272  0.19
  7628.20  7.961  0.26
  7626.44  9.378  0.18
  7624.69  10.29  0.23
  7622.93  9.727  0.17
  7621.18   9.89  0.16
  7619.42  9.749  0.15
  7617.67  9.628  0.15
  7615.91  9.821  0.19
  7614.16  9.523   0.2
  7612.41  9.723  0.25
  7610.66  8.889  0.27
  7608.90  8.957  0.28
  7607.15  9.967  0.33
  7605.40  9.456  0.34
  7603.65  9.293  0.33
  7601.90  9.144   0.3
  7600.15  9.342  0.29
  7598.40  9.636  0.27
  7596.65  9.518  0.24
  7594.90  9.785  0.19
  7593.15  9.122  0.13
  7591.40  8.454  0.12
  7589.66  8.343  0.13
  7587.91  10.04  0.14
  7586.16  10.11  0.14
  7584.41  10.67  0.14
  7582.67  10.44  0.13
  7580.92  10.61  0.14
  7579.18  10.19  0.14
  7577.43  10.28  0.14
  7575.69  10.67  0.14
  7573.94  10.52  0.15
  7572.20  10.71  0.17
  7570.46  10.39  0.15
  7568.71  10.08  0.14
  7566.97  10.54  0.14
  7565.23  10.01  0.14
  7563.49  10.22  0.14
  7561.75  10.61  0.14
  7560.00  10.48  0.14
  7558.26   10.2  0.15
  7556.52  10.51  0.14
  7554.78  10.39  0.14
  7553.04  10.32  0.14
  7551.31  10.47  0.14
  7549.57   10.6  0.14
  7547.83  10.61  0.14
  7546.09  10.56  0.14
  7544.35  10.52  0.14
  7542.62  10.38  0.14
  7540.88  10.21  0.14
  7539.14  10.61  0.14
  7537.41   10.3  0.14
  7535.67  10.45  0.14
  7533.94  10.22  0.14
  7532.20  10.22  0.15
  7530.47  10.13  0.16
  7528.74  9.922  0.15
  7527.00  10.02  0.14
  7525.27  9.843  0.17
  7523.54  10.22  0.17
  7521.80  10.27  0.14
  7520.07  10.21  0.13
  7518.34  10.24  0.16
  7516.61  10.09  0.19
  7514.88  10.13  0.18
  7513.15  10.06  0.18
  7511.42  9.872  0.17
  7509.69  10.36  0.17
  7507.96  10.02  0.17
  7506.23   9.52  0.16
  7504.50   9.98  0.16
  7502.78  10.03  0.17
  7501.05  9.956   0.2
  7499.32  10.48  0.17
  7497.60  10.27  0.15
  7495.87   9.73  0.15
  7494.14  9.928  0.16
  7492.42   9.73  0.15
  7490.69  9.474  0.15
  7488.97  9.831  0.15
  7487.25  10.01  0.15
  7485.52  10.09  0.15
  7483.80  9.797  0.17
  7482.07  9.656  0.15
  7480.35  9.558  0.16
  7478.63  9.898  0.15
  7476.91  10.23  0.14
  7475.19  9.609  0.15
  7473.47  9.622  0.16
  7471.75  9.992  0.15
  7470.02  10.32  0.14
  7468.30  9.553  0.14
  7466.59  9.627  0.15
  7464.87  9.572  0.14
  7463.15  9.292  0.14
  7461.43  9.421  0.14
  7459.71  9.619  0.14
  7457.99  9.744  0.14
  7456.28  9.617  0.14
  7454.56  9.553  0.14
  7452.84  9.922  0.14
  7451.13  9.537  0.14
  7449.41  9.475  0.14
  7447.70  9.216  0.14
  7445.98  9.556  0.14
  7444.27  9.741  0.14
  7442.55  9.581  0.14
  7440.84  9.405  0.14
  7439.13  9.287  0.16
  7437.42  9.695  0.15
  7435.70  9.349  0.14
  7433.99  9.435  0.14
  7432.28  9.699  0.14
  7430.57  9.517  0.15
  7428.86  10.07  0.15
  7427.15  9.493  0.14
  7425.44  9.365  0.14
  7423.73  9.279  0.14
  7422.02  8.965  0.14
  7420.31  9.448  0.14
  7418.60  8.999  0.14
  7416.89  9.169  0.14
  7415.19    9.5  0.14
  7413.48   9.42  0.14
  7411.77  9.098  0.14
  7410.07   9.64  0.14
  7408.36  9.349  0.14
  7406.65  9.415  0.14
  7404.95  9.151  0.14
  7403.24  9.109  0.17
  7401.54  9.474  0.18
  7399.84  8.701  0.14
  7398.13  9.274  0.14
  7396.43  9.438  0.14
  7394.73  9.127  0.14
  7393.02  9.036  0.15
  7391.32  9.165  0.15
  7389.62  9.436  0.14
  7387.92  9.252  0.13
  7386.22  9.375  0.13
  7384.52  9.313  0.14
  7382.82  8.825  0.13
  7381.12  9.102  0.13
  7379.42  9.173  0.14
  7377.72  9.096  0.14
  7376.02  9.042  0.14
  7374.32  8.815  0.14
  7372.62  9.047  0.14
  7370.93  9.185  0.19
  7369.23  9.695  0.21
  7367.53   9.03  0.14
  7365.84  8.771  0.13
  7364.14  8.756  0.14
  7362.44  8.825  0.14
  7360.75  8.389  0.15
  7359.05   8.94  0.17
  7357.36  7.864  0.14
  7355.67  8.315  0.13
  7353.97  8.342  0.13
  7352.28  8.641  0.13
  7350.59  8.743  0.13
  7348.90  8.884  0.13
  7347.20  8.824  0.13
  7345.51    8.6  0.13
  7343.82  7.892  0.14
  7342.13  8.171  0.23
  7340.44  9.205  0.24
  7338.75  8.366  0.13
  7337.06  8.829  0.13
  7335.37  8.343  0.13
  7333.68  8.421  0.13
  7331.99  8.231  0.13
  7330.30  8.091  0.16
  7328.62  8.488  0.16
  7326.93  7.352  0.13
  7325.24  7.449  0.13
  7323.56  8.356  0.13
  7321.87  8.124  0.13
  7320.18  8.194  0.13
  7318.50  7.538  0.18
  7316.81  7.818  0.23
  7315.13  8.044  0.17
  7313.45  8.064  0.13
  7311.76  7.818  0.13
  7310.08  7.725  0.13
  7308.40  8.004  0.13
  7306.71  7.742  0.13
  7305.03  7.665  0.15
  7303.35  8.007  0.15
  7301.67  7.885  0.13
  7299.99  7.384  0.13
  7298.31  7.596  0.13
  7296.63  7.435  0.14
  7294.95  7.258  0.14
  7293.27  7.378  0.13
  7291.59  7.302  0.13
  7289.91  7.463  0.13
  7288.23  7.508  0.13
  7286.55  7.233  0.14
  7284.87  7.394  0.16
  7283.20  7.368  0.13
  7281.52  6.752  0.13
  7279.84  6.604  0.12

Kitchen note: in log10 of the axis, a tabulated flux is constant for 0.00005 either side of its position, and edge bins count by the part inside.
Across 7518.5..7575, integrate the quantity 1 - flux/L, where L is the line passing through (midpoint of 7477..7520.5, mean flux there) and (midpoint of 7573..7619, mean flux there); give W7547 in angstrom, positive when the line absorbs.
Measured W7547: -2.9 angstrom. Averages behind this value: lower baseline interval 9.96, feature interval 10.3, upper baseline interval 9.7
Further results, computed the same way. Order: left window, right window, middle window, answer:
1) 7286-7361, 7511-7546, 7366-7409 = -2.26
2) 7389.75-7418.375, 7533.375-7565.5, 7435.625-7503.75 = 0.33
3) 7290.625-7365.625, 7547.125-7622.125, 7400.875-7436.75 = -2.49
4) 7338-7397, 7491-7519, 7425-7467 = -0.13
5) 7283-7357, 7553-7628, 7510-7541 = -2.46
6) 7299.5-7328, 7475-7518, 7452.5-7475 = -0.25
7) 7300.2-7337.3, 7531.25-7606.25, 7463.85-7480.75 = -0.91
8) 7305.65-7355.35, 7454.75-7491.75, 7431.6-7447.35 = -0.23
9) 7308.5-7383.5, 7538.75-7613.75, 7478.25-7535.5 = -2.62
